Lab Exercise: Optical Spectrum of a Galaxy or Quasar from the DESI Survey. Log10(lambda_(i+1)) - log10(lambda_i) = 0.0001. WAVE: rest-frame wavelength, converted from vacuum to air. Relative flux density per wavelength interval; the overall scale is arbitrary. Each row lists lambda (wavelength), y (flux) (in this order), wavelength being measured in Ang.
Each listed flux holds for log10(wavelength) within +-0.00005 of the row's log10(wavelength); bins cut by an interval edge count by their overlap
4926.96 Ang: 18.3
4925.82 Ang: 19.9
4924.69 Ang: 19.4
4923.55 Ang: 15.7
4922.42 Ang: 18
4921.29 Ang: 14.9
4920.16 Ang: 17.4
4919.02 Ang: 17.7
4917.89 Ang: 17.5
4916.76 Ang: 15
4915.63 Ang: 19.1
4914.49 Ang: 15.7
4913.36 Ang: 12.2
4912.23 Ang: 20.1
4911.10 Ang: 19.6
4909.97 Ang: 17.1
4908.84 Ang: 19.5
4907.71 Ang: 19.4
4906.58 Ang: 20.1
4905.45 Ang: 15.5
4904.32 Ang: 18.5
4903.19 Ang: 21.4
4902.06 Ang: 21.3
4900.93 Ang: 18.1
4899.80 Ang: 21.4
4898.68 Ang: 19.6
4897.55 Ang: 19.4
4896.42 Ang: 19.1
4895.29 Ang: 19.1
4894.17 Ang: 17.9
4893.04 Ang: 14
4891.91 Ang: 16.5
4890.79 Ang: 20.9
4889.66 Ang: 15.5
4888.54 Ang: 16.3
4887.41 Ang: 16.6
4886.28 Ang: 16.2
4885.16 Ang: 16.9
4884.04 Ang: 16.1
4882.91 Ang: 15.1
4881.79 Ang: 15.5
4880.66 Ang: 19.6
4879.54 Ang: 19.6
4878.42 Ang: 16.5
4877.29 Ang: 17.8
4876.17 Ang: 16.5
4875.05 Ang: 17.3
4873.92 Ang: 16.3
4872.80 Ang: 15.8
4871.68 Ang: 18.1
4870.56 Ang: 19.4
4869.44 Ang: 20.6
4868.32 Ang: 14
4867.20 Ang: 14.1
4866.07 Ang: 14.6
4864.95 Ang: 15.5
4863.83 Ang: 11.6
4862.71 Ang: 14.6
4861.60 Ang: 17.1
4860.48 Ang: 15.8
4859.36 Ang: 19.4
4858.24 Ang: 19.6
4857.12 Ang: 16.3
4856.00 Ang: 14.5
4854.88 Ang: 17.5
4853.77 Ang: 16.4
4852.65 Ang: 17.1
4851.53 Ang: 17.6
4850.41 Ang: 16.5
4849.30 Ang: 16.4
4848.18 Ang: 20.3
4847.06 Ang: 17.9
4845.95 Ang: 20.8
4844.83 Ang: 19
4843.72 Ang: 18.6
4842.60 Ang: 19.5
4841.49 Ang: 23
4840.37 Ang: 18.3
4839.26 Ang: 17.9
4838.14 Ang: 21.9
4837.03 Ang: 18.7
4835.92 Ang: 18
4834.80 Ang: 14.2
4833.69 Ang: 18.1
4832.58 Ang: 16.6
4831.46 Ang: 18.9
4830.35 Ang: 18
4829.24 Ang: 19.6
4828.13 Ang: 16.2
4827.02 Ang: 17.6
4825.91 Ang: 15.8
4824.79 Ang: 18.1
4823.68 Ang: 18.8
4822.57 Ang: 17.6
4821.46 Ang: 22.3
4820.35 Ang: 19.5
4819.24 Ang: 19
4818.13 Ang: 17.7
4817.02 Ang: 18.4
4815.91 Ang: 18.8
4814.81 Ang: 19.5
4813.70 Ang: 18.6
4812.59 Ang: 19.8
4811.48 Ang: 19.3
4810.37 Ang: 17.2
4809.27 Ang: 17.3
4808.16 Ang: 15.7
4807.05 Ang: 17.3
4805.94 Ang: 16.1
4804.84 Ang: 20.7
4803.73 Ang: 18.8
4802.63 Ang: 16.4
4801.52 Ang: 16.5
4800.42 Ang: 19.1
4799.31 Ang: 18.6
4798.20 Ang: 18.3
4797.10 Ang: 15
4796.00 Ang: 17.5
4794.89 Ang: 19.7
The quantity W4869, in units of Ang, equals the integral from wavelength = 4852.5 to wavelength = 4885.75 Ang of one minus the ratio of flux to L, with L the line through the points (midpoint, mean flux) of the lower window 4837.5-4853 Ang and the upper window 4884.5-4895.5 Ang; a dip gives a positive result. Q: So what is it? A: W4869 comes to 2.3 Ang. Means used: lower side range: 18.9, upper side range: 16.9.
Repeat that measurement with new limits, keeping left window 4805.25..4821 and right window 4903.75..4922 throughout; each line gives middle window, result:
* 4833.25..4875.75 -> 1.1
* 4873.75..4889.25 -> 0.7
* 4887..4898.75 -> 0.0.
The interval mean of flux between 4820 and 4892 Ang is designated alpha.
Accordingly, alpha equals 17.5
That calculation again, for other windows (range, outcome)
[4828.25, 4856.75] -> 18.2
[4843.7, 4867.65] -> 16.8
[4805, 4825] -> 18.4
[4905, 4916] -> 17.8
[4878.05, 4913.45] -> 18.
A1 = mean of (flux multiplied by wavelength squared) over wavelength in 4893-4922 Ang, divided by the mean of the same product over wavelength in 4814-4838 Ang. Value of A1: 1.03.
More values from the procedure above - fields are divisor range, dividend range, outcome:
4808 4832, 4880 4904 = 1.00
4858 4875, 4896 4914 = 1.17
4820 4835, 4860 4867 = 0.83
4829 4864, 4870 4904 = 1.01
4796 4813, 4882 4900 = 1.02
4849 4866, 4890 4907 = 1.17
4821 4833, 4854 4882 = 0.94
